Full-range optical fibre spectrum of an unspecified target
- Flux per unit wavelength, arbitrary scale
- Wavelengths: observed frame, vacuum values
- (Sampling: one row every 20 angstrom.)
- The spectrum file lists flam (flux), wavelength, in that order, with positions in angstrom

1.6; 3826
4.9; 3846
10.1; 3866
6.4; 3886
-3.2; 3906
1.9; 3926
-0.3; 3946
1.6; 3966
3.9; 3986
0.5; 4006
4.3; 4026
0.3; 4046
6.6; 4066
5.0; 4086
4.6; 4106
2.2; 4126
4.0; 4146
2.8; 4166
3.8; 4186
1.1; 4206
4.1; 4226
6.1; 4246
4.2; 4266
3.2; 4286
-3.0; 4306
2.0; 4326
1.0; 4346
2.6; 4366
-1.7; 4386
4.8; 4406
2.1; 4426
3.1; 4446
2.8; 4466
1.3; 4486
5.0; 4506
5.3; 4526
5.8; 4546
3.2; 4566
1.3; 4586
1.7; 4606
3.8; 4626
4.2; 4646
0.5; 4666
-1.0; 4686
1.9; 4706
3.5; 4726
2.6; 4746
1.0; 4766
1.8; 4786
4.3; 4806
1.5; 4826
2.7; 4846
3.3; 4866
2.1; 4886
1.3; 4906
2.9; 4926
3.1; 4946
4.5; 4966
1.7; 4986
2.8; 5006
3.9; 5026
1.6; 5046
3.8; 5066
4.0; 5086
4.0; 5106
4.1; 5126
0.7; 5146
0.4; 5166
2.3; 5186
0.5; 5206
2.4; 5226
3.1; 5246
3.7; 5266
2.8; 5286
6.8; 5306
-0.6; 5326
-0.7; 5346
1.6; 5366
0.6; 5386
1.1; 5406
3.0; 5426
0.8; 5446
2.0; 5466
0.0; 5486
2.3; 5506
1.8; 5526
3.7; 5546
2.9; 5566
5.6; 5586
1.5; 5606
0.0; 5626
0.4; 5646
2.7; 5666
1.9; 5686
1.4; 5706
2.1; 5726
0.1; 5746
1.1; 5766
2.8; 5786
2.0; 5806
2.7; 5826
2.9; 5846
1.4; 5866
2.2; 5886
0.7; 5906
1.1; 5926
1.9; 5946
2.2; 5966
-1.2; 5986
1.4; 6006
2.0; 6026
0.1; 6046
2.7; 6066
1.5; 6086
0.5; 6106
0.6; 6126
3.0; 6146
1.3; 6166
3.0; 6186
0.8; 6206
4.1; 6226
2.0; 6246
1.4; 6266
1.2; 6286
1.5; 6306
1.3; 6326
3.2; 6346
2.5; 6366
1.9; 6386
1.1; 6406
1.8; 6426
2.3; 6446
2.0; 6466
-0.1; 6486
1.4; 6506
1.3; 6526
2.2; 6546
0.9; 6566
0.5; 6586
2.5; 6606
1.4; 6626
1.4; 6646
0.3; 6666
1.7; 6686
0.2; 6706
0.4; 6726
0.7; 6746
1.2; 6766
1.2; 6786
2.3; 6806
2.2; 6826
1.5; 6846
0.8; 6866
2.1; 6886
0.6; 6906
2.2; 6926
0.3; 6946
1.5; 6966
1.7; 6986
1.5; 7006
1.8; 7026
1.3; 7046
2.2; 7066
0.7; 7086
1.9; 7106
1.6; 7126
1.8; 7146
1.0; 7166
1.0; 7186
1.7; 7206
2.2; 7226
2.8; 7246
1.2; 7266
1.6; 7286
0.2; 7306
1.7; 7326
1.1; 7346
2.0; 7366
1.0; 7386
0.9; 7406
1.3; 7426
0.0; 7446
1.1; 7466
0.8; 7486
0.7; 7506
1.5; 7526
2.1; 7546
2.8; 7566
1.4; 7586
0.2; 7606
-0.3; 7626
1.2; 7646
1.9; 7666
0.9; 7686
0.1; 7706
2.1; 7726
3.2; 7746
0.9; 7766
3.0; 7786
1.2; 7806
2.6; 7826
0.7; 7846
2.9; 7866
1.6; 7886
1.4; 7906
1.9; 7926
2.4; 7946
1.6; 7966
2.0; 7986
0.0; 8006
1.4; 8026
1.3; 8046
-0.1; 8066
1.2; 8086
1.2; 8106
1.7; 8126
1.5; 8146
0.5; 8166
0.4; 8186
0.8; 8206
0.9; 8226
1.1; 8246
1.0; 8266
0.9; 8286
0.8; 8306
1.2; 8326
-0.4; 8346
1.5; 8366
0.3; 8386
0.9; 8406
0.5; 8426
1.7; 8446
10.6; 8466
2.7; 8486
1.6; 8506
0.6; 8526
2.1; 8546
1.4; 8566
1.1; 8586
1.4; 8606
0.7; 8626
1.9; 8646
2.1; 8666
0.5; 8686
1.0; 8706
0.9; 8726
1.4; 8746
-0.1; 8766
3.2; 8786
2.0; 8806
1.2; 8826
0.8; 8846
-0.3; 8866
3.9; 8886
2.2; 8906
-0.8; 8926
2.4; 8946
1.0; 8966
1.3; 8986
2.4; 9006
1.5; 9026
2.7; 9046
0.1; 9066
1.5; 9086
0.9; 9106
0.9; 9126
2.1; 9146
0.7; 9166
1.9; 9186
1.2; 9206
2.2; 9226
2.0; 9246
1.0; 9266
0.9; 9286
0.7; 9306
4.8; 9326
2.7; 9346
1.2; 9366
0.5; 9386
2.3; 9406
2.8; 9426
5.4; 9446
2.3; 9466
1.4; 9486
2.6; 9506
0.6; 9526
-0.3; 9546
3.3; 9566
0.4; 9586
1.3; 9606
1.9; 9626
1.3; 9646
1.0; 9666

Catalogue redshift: 1.27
